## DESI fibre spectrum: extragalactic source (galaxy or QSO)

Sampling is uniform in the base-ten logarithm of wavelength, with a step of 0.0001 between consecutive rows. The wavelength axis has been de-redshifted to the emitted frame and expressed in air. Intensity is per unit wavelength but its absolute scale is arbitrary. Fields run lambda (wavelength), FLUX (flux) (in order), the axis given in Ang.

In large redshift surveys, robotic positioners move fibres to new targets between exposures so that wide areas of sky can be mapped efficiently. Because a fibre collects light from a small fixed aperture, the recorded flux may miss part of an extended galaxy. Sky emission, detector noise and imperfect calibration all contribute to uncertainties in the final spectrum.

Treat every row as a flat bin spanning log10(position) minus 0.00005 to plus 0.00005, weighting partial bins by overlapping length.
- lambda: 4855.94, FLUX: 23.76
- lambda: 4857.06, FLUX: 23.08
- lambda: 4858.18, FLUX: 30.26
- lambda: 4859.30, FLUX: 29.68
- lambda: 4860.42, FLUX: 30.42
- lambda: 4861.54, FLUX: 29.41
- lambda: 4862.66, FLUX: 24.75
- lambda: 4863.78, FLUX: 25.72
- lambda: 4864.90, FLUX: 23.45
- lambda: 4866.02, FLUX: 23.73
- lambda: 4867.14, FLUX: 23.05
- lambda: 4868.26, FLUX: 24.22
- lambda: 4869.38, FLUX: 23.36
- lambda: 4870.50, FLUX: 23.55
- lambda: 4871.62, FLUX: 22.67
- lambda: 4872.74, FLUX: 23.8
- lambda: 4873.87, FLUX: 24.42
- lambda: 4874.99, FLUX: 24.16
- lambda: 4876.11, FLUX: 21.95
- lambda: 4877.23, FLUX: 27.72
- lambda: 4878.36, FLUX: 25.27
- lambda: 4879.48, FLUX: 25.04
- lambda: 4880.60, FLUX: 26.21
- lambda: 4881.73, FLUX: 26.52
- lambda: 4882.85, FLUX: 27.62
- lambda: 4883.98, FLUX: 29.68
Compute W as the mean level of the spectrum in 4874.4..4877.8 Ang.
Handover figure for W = 24.6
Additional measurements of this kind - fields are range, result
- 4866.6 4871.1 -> 23.6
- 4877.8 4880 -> 25.2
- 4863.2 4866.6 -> 24.3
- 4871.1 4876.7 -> 23.4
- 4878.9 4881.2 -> 25.6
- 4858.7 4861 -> 30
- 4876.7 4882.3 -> 26.1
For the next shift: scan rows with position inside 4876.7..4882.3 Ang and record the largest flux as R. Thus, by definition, 27.72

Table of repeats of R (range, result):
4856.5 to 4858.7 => 30.26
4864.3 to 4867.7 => 23.73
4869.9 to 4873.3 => 23.8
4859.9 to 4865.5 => 30.42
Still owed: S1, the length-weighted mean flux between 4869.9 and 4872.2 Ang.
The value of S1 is 23.2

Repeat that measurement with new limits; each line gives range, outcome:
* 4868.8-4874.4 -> 23.5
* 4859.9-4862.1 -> 29.9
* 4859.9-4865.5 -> 26.7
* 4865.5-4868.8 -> 23.7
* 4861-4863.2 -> 27.1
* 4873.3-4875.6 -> 24.2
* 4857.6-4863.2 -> 28.9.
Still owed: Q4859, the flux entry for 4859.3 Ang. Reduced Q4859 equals 29.68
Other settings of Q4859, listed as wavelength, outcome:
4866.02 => 23.73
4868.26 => 24.22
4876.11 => 21.95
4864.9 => 23.45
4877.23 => 27.72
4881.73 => 26.52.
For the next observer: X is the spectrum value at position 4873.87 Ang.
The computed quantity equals 24.42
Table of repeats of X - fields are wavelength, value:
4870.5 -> 23.55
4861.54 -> 29.41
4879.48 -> 25.04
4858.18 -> 30.26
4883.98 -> 29.68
